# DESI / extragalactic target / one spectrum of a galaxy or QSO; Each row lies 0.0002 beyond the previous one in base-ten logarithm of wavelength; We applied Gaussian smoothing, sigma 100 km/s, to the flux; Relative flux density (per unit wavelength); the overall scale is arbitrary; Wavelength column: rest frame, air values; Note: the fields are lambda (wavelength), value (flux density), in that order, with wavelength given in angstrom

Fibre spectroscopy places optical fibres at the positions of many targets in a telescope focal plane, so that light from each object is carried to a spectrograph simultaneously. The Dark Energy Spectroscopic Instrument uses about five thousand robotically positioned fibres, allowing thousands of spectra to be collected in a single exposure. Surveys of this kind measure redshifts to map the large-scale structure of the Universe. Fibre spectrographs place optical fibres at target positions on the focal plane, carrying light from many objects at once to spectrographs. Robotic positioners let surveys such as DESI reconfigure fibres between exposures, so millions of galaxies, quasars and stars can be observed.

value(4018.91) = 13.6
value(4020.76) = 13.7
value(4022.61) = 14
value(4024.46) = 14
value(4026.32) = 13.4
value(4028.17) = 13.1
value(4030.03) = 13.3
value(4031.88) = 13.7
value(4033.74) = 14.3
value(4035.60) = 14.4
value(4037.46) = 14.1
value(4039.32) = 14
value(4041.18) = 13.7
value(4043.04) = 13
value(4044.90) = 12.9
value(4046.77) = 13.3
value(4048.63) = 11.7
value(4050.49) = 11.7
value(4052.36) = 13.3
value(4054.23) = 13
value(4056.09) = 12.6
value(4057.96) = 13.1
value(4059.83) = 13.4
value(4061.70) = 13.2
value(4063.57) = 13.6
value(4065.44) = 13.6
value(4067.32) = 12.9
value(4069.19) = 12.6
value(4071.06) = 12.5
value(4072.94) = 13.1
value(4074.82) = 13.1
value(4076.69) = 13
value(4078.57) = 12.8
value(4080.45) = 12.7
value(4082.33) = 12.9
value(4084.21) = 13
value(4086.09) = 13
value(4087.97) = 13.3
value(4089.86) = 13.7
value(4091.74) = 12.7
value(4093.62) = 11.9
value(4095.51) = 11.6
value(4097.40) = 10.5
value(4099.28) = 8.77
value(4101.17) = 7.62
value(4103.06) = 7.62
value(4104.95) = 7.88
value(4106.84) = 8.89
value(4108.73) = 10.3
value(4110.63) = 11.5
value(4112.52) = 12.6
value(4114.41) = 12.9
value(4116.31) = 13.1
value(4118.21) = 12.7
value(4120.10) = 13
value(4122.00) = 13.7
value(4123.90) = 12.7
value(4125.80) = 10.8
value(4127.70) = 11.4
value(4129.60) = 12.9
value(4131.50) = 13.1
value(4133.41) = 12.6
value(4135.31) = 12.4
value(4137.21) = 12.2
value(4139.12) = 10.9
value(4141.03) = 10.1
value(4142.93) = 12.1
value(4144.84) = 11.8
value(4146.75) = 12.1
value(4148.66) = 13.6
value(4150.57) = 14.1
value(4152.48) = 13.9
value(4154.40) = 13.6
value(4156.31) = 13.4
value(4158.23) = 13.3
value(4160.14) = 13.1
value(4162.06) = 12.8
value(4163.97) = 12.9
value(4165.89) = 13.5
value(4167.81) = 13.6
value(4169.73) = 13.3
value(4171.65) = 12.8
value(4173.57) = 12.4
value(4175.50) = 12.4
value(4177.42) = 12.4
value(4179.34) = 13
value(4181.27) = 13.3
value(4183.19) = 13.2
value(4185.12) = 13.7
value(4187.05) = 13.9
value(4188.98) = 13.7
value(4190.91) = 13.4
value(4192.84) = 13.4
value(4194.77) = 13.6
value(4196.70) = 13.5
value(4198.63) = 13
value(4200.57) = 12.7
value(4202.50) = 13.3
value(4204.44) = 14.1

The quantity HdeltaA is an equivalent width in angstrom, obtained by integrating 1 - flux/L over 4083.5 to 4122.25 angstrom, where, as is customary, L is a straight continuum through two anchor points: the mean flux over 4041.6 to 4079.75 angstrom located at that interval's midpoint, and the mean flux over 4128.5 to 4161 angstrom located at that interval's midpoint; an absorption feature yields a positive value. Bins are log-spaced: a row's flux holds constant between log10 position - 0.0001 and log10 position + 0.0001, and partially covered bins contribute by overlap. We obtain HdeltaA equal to 4.24 angstrom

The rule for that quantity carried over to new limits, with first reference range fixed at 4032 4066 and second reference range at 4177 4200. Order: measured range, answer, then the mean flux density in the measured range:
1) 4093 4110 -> 4.9 angstrom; 9.44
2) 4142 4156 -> 0.3 angstrom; 13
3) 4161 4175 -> 0.3 angstrom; 13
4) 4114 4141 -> 1.9 angstrom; 12.4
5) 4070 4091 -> 0.5 angstrom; 13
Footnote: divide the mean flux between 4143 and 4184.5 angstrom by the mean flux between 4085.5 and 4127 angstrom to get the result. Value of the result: 1.15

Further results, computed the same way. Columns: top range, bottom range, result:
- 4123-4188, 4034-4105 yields 1.02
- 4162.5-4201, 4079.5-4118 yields 1.16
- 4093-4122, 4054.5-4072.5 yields 0.83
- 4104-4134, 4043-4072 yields 0.92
